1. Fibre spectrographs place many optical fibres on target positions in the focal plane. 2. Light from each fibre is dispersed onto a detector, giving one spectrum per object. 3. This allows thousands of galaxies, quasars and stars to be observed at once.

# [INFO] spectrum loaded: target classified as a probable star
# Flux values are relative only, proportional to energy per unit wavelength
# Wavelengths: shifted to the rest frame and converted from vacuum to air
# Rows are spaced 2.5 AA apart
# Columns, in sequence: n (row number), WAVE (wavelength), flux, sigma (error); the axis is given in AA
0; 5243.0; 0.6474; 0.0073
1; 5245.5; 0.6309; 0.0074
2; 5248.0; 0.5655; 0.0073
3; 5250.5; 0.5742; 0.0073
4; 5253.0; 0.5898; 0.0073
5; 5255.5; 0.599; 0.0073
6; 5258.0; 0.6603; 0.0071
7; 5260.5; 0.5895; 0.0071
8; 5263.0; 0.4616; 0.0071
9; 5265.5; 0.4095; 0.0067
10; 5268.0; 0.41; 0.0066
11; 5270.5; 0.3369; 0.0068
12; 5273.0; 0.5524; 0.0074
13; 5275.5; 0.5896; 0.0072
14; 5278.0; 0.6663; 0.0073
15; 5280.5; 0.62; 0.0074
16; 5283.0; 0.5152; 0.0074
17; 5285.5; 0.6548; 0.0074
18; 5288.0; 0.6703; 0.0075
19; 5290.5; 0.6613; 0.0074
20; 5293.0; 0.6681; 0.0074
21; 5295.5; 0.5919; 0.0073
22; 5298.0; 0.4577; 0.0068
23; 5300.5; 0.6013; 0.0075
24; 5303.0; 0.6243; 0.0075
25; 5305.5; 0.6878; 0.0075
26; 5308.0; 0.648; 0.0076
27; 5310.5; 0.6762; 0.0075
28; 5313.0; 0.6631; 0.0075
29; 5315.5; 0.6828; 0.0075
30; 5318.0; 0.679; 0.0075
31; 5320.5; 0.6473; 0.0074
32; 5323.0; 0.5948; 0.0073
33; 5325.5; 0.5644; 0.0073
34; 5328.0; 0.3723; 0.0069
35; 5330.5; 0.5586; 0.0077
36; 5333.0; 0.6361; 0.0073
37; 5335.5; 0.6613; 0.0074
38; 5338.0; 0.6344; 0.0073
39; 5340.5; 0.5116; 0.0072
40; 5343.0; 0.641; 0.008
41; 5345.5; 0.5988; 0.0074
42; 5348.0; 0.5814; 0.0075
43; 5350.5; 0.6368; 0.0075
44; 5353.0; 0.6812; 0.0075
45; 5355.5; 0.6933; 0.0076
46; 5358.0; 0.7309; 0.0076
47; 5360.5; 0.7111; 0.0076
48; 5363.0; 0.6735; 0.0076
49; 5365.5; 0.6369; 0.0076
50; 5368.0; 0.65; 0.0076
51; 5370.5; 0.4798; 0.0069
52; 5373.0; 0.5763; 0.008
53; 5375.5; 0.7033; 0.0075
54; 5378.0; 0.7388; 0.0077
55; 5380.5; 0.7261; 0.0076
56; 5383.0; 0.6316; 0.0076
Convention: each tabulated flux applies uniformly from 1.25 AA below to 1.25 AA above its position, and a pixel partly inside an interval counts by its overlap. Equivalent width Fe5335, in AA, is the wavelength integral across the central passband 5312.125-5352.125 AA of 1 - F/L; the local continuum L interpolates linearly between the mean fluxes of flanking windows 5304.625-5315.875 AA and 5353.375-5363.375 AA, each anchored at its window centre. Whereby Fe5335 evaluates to 4.7 AA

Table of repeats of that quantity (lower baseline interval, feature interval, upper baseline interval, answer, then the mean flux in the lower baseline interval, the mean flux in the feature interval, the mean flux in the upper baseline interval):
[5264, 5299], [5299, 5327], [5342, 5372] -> -2.2 AA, 0.557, 0.639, 0.642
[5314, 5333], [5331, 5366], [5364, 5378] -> -2.1 AA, 0.59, 0.643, 0.622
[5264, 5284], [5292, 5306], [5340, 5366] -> -1.1 AA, 0.512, 0.6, 0.649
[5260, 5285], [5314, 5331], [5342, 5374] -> 0.0 AA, 0.517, 0.588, 0.638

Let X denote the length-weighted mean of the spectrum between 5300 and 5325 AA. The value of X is 0.649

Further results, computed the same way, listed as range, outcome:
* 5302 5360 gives 0.627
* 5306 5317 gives 0.669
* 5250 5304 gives 0.568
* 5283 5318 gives 0.635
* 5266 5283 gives 0.523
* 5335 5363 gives 0.645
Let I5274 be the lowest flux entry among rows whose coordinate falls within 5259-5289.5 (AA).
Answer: 0.3369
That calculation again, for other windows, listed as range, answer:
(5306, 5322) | 0.6473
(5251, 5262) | 0.5895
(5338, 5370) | 0.5116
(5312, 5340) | 0.3723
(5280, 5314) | 0.4577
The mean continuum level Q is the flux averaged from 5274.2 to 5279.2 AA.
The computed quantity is 0.627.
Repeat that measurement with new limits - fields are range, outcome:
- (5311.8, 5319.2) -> 0.675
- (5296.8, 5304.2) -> 0.561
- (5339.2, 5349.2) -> 0.583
